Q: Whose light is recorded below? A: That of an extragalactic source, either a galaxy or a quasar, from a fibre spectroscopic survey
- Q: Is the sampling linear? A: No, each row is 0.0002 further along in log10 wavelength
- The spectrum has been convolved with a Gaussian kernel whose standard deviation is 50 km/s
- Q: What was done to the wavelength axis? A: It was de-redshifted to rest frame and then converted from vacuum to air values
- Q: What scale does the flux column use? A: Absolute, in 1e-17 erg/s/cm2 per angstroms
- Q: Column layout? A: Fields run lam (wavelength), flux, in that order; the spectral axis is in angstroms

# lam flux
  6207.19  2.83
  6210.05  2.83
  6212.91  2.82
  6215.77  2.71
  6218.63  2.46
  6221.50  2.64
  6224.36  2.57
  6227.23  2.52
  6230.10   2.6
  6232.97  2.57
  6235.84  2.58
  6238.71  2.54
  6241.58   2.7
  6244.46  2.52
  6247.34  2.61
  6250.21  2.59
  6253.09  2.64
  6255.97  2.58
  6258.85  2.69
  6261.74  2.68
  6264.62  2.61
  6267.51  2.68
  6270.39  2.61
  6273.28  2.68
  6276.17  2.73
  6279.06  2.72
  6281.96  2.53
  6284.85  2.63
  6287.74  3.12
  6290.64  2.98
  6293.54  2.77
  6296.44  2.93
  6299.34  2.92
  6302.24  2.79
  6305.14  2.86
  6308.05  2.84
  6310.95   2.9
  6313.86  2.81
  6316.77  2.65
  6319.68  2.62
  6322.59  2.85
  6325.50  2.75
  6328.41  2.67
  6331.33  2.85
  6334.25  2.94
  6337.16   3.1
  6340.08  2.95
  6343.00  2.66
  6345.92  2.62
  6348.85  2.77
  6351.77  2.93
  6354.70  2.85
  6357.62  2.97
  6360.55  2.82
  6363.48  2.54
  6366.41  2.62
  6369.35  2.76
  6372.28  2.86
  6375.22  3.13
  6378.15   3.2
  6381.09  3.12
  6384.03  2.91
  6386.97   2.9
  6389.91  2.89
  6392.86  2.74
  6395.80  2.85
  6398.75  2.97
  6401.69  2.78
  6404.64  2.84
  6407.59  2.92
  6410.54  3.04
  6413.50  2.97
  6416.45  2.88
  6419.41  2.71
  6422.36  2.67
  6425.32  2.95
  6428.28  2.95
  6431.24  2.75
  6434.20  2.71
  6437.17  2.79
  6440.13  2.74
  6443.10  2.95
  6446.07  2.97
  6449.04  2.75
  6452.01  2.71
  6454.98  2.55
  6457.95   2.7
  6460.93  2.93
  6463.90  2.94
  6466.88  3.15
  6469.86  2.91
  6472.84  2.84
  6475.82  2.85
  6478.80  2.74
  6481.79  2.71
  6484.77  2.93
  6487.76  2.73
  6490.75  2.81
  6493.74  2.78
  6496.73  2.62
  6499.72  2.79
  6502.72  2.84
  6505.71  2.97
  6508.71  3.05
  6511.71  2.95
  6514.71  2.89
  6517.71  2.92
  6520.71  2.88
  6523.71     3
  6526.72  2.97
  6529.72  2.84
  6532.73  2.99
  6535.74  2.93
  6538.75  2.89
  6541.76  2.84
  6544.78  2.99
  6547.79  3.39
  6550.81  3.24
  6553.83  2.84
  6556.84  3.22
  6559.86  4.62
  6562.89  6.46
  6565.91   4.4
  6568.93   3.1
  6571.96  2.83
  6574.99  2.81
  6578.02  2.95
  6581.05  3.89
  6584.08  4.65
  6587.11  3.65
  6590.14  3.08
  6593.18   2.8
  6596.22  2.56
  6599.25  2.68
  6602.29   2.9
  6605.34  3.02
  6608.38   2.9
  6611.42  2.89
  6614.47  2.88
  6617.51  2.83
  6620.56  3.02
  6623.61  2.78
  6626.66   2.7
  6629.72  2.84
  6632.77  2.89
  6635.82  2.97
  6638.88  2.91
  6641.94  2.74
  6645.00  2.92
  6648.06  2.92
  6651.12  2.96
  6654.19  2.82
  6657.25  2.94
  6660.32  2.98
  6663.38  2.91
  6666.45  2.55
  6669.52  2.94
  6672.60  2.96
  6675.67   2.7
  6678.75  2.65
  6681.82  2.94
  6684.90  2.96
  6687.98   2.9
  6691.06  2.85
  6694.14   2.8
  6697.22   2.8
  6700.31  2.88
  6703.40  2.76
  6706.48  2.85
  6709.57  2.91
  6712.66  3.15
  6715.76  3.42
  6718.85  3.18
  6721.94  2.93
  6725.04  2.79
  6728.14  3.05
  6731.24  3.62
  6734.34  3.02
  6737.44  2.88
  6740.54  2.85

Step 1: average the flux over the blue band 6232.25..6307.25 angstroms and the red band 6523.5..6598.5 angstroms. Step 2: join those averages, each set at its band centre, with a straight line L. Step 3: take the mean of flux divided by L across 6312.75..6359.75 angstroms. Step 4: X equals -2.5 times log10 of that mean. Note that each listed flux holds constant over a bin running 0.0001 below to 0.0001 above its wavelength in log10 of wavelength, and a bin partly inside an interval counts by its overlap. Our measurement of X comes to 0.02 mag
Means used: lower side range 2.71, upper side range 3.36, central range 2.81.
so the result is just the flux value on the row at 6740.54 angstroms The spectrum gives 2.85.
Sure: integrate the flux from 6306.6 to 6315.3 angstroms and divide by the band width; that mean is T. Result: 2.85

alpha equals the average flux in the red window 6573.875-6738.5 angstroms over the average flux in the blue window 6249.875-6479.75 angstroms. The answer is 1.1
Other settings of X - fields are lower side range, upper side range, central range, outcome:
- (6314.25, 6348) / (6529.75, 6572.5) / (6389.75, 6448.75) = 0.08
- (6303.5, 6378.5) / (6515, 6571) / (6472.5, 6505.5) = 0.15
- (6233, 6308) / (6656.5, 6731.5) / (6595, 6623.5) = 0.01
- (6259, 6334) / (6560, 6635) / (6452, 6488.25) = 0.08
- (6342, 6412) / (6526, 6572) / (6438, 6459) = 0.12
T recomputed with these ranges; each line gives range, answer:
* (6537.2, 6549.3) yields 3.03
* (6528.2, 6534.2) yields 2.92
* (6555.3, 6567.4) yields 4.67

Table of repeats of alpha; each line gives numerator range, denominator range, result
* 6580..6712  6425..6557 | 1.02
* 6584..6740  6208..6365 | 1.07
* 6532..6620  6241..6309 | 1.20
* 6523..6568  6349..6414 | 1.19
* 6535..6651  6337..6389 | 1.11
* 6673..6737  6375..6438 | 1.02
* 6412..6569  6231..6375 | 1.10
